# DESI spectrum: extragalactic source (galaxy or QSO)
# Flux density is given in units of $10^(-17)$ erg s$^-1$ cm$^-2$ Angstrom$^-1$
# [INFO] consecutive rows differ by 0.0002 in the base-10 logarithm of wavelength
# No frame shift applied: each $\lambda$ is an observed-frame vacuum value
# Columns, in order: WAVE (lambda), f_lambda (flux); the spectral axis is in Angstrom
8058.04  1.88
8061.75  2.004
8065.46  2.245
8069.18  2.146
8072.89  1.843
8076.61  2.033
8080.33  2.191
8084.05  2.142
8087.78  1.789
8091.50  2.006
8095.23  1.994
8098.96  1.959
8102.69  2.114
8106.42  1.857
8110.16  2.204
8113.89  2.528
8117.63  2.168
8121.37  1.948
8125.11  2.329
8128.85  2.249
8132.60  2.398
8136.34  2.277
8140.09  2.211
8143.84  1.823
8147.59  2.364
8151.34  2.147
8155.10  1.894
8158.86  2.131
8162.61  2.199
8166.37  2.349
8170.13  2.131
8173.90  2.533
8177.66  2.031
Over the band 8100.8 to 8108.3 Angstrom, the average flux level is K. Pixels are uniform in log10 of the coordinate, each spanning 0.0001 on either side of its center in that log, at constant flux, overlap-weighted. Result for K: 1.98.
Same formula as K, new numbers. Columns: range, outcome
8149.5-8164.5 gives 2.09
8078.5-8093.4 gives 2.03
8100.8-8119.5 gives 2.17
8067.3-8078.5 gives 2.01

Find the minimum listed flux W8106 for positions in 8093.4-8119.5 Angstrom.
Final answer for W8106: 1.857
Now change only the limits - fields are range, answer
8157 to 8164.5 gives 2.131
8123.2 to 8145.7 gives 1.823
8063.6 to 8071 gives 2.146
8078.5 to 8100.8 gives 1.789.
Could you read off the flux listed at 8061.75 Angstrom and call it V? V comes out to 2.004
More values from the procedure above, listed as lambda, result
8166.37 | 2.349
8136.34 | 2.277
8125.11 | 2.329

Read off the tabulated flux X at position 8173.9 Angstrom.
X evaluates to 2.533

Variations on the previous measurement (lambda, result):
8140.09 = 2.211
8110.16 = 2.204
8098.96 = 1.959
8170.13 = 2.131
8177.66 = 2.031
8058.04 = 1.88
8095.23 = 1.994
